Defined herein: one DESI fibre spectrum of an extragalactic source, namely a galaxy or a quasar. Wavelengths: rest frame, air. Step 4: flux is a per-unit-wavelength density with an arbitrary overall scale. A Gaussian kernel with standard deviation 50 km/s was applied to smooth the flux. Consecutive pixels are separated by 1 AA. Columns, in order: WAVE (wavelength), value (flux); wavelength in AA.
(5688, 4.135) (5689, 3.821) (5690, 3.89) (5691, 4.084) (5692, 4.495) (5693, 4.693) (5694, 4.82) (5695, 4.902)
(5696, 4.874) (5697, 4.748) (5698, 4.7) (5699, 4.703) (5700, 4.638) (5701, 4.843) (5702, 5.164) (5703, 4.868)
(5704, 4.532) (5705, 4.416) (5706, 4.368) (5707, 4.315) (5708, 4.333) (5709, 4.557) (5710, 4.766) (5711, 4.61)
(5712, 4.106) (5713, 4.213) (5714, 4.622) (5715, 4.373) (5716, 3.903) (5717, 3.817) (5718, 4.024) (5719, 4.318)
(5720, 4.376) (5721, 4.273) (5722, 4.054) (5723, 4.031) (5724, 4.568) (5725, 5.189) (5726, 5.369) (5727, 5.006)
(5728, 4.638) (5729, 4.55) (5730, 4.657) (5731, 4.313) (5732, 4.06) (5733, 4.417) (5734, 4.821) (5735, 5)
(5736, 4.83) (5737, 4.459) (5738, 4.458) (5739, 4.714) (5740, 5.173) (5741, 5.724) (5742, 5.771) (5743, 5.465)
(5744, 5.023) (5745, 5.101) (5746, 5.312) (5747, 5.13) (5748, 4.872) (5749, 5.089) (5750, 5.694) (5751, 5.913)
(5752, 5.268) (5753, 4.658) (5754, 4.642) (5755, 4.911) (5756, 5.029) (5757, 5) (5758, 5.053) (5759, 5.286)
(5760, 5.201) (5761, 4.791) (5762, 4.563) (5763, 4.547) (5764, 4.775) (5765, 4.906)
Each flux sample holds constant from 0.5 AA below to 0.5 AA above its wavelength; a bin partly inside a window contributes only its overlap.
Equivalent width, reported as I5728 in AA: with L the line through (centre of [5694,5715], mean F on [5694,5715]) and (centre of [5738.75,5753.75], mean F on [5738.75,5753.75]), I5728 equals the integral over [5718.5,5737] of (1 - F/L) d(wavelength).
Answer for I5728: 1.5 AA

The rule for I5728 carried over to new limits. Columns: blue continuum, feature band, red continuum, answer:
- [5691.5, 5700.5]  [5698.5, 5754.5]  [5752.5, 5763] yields 1.1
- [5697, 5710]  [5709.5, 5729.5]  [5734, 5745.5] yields 1.6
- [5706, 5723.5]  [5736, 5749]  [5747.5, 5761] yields -0.6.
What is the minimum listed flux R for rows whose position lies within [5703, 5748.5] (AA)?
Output 3.817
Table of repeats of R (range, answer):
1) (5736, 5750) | 4.458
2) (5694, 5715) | 4.106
